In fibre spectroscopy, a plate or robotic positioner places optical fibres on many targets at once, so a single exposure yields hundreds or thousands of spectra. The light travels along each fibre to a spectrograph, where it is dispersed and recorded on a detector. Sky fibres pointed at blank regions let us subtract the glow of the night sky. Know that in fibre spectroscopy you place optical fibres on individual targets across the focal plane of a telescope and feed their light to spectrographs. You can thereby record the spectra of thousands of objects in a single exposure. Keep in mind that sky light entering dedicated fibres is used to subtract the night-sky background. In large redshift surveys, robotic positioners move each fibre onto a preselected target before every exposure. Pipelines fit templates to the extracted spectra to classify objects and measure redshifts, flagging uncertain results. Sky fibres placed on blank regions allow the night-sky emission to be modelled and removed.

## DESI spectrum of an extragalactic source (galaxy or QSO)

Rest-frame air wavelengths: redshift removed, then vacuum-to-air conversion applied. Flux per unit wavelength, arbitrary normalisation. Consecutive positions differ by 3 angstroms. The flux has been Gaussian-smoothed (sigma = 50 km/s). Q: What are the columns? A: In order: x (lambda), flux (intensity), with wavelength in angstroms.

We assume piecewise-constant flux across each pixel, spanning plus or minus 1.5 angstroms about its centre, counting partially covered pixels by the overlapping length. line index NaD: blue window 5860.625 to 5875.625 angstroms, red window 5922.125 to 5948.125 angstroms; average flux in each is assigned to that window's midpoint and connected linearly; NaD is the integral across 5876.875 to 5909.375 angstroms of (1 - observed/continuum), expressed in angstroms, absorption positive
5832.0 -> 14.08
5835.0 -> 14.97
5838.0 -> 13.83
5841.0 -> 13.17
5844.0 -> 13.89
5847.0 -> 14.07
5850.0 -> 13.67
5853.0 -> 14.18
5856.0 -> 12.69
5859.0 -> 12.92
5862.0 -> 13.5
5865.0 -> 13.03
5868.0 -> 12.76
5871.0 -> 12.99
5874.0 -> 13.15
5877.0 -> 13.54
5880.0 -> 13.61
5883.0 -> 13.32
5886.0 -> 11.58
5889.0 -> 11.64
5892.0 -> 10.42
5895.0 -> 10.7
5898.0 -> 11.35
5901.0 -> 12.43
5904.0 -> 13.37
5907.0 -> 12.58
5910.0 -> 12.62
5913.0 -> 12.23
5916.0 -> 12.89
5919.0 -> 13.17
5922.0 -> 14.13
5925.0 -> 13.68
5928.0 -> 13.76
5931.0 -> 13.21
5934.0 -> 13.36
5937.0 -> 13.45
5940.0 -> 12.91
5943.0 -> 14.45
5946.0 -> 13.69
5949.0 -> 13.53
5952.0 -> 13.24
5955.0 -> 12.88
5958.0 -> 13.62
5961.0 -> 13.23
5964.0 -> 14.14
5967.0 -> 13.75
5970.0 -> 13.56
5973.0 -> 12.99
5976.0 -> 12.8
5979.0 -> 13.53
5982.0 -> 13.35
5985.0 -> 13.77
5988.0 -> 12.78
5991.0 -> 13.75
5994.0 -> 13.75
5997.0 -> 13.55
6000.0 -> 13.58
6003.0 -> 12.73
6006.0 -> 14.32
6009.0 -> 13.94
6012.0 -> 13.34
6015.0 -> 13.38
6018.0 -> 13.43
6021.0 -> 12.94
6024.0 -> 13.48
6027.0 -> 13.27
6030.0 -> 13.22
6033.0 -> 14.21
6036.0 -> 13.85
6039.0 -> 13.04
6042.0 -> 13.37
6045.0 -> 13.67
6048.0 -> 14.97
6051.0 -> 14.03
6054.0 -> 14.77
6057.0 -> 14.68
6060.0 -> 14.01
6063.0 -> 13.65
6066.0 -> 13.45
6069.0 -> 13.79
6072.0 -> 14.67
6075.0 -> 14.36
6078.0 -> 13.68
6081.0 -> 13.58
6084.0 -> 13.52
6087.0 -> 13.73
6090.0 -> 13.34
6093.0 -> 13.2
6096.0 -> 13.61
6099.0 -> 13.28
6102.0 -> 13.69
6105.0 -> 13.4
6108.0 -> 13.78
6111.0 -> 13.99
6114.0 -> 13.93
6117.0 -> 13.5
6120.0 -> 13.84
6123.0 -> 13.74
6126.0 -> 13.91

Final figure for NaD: 2.7 angstroms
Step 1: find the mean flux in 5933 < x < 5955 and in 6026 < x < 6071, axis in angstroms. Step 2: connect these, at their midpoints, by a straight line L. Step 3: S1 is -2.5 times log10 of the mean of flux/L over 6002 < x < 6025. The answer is 0.02 mag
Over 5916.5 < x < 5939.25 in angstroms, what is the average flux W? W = 13.5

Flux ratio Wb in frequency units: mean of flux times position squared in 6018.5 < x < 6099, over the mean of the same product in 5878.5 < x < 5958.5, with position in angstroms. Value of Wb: 1.1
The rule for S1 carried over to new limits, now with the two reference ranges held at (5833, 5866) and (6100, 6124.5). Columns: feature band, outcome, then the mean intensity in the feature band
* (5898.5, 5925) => 0.06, 12.9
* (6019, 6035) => 0.02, 13.4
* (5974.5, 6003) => 0.02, 13.4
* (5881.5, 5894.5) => 0.17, 11.7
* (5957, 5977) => 0.02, 13.5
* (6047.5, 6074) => -0.04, 14.2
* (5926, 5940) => 0.02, 13.4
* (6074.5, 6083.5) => -0.01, 13.8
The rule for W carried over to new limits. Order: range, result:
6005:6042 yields 13.5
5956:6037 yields 13.5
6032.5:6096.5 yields 13.9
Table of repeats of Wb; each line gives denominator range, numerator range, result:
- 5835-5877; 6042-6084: 1.12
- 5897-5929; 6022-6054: 1.11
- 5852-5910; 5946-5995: 1.10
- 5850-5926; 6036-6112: 1.15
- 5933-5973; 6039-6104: 1.07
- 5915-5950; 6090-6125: 1.07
